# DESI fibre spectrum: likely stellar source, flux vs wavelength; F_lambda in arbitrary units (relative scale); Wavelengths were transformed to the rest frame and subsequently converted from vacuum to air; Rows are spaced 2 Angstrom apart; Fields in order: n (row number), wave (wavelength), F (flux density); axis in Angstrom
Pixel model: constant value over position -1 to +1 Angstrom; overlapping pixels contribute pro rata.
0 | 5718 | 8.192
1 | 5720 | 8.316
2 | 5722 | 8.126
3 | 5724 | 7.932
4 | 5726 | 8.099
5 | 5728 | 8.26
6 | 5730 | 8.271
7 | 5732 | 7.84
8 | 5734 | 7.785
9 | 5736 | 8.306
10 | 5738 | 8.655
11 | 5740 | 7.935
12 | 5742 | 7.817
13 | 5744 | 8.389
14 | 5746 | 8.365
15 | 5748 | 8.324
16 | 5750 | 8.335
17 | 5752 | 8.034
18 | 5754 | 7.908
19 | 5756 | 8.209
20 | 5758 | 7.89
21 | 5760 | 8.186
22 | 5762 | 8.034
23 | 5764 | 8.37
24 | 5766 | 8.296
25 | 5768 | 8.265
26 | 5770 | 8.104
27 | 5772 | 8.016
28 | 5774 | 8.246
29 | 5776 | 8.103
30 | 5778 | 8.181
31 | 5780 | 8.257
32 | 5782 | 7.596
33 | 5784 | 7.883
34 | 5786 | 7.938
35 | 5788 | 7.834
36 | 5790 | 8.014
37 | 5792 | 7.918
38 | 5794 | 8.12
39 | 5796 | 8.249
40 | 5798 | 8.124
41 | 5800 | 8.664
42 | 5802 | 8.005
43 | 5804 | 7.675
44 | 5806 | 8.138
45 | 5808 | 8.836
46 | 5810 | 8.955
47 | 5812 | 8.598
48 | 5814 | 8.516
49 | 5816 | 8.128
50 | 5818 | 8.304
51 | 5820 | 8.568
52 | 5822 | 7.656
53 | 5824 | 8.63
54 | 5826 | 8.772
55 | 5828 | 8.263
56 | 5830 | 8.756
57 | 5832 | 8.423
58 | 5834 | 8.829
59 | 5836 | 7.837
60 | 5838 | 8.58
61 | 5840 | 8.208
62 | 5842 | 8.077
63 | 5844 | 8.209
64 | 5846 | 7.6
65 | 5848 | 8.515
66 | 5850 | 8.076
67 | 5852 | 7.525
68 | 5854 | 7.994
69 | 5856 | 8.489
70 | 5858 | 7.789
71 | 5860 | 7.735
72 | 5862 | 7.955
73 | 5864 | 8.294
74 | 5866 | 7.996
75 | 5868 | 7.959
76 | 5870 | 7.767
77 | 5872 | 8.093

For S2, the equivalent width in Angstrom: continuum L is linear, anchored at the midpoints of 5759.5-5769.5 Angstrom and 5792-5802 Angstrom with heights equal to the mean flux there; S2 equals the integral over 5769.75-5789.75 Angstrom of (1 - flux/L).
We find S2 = 0.5 Angstrom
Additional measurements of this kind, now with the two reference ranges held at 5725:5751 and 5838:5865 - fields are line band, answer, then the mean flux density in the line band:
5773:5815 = -0.3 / 8.18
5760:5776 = -0.1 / 8.18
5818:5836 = -0.8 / 8.44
